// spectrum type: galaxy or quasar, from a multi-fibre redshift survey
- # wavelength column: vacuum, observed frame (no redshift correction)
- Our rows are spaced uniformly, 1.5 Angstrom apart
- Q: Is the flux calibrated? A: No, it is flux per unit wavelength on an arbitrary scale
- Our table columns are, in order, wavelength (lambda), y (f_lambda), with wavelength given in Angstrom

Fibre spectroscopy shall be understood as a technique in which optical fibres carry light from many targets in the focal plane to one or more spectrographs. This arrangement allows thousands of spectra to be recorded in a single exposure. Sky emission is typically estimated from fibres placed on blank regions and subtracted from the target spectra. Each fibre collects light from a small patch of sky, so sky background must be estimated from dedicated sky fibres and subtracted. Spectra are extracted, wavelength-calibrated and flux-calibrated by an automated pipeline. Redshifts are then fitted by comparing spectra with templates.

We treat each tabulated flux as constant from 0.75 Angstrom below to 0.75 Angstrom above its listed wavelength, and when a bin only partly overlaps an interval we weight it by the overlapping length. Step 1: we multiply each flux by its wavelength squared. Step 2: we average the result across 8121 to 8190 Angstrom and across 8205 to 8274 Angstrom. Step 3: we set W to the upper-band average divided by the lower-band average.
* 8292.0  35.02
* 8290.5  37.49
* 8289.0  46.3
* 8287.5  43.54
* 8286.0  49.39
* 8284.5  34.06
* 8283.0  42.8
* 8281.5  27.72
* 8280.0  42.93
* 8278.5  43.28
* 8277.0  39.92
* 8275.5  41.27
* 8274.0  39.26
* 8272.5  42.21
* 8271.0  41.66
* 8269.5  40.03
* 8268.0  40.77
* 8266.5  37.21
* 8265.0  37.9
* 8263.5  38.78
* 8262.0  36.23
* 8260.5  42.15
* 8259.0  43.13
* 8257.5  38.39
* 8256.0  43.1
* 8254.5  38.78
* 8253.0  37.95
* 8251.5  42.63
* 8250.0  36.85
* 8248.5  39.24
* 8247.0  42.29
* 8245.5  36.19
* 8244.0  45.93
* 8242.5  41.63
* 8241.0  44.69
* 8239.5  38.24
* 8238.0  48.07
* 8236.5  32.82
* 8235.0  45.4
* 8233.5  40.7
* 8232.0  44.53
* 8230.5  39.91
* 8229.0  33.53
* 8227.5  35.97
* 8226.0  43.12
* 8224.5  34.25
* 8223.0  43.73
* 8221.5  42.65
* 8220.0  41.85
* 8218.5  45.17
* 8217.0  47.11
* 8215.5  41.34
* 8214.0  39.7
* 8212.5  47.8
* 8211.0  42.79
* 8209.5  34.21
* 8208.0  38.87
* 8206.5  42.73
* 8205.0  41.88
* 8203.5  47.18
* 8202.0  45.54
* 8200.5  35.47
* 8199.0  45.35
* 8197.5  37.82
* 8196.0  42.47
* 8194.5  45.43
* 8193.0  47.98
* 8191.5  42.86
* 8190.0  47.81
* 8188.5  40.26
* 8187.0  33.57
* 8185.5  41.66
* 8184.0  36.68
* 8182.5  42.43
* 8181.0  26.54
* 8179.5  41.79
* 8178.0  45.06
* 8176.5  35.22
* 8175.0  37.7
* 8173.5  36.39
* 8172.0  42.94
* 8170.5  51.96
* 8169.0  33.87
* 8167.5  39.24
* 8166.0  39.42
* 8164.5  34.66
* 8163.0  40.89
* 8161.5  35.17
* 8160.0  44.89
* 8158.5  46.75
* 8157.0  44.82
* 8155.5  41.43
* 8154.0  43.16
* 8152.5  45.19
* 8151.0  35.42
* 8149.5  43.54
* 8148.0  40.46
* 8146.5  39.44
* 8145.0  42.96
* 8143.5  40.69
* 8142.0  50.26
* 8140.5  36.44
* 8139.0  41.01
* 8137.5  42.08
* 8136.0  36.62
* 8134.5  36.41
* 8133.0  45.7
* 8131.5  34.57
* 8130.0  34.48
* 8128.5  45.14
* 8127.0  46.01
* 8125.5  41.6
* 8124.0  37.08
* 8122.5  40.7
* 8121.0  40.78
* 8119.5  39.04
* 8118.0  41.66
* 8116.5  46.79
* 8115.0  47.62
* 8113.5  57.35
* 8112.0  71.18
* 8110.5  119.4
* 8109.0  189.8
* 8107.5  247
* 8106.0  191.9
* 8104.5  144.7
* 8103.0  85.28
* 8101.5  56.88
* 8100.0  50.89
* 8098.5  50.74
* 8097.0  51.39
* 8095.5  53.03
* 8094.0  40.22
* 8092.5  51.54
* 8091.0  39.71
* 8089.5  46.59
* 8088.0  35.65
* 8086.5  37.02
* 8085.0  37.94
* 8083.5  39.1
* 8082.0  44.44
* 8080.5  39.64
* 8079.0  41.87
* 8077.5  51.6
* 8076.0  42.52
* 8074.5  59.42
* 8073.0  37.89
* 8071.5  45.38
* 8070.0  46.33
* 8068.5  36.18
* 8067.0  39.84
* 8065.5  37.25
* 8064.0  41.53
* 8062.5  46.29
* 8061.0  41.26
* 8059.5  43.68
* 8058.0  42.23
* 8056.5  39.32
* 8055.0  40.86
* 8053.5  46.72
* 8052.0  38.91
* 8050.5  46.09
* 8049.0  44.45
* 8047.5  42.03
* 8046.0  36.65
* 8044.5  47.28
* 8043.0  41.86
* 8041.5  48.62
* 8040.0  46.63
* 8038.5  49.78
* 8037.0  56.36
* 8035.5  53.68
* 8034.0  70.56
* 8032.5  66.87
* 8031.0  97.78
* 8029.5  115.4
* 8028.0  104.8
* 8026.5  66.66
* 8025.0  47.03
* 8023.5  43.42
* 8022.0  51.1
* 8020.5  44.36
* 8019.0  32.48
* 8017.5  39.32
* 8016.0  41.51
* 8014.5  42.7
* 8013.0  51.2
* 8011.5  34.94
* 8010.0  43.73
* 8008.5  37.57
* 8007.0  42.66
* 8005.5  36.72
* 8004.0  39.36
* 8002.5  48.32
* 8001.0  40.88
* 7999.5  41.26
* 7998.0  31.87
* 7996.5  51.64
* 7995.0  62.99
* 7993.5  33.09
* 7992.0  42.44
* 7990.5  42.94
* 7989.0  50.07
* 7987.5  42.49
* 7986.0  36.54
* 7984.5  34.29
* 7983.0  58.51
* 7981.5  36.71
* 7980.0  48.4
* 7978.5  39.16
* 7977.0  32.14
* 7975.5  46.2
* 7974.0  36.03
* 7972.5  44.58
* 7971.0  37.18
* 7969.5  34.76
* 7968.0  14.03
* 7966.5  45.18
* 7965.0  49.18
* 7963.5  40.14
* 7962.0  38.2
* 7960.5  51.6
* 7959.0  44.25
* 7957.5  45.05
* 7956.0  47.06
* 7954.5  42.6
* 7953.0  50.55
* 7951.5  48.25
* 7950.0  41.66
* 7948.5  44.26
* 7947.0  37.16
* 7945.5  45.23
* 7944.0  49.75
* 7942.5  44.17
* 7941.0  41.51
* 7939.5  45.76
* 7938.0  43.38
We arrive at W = 1.0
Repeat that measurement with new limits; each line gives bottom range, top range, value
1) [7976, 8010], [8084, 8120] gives 1.85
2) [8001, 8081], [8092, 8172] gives 1.20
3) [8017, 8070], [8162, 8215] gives 0.83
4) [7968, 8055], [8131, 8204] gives 0.90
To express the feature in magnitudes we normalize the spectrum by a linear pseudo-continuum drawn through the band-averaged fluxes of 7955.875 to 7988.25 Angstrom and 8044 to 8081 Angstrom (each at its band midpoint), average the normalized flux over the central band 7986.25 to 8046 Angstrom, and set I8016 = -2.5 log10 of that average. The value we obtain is -0.20 mag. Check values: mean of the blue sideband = 40.9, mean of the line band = 50.5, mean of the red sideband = 43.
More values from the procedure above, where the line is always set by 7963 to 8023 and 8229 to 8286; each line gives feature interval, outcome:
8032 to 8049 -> -0.22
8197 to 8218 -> -0.04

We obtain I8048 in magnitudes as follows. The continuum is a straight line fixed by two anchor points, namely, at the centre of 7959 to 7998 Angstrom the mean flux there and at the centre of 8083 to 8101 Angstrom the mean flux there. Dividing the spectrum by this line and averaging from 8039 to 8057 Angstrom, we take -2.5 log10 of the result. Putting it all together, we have 0.00 mag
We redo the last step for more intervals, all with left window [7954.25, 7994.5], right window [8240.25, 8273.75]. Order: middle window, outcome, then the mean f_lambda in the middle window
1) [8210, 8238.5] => -0.03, 41.5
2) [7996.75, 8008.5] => 0.02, 40.5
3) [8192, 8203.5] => -0.07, 43.1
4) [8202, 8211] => -0.03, 41.5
